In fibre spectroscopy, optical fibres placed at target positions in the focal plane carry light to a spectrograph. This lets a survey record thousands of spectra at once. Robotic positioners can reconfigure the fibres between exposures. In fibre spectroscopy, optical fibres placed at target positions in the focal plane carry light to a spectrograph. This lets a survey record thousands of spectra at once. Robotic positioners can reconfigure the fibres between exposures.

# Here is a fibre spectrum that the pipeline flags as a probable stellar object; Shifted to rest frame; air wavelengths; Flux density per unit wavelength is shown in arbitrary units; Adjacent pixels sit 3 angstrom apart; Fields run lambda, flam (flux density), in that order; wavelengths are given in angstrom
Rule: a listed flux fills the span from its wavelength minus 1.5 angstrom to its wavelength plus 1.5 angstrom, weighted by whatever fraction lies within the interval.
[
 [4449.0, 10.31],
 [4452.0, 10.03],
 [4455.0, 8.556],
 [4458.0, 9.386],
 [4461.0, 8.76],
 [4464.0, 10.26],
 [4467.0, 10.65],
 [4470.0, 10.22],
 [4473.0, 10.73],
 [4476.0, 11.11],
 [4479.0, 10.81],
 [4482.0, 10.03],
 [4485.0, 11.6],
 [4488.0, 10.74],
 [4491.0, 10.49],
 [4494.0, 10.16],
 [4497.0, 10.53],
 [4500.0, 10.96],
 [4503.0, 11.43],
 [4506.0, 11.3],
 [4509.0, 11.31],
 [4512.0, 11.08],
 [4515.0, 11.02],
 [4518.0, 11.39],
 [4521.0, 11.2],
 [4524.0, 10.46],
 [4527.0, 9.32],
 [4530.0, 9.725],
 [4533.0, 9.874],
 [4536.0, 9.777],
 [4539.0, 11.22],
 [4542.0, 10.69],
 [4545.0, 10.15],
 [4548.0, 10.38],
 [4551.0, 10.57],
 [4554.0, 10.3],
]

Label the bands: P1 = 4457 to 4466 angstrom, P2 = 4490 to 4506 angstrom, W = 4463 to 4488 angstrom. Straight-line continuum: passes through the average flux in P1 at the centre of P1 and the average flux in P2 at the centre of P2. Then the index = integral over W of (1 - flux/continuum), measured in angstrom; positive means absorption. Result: -1.7 angstrom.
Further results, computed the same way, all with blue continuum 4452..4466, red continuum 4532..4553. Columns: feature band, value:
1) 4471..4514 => -4.79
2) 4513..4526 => -1.09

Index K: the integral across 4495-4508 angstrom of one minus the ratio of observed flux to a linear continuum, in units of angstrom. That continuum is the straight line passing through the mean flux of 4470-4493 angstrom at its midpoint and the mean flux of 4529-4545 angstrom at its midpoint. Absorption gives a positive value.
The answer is -0.6 angstrom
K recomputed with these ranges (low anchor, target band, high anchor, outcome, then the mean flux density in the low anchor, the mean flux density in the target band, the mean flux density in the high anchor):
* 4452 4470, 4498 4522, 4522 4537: -3.4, 9.62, 11.2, 9.88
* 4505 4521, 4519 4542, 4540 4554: 1.2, 11.2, 10.3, 10.5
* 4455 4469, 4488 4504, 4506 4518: 0.0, 9.65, 10.7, 11.2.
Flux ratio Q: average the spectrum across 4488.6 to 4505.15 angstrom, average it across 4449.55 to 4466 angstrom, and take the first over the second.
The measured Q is 1.13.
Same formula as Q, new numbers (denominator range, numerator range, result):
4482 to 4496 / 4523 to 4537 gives 0.92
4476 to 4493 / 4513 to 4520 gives 1.04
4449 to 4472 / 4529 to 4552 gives 1.06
